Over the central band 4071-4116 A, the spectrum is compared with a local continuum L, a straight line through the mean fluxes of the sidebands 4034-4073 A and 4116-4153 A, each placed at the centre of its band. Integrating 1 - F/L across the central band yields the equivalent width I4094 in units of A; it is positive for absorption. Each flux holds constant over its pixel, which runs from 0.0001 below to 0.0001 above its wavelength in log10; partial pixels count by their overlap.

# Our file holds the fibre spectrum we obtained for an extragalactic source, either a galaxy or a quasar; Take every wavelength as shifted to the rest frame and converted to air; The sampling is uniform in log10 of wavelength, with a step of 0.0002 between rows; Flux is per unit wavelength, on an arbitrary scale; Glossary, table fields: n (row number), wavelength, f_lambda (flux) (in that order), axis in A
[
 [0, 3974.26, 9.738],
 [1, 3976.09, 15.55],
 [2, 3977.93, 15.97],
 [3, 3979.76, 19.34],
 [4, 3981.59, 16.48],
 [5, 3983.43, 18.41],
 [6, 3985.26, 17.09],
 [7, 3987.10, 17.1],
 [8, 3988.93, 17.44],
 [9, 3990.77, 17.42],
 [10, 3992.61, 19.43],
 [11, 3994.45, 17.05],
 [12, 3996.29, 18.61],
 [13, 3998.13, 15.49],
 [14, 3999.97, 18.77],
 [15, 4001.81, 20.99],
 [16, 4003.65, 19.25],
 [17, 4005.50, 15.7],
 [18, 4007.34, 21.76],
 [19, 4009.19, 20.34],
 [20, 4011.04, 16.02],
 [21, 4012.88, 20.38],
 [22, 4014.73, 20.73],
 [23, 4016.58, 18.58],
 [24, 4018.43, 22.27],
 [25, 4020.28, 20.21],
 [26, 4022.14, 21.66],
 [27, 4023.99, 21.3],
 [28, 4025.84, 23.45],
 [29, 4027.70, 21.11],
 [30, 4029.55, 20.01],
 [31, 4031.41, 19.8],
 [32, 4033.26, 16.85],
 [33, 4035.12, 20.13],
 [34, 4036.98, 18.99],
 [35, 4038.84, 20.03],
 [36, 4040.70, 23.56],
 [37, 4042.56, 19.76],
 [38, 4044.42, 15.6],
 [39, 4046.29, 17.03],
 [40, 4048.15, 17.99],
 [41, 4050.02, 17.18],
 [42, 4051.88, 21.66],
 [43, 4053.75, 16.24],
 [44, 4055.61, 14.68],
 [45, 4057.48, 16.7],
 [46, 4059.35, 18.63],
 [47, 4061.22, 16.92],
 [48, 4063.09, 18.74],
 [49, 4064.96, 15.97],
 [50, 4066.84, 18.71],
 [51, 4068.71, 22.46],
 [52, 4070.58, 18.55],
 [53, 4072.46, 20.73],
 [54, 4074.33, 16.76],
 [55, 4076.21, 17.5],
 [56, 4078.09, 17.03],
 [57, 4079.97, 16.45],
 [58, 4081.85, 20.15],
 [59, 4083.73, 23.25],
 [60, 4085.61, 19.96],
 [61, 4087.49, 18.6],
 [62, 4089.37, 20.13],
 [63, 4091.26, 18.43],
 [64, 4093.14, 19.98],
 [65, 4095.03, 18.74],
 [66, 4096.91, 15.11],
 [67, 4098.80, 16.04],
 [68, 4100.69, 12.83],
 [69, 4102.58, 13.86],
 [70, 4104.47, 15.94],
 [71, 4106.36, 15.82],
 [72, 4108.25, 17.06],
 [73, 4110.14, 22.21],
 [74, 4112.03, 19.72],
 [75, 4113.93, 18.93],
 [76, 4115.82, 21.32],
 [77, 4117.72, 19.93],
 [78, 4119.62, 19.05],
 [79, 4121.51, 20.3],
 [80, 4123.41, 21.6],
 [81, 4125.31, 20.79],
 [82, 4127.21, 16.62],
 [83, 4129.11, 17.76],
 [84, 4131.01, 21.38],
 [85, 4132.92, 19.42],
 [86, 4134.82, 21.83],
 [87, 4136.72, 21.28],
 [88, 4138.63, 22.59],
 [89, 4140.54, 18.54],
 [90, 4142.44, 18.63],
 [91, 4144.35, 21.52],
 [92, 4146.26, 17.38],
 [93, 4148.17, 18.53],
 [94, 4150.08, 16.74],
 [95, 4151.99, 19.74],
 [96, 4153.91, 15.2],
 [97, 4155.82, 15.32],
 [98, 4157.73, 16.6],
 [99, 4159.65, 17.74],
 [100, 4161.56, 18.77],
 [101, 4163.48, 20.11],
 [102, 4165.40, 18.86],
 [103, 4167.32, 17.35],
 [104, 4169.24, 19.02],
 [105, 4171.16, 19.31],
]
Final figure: 2.3 A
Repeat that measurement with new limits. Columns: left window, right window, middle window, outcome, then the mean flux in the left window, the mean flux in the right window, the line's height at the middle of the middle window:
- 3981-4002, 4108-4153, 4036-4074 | 0.4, 17.8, 19.7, 18.7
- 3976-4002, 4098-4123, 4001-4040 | -4.9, 17.7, 18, 17.7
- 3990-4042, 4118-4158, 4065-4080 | 0.7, 19.7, 19.1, 19.4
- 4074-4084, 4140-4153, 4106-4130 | -1.1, 18.3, 18.7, 18.5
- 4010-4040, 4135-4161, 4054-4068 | 1.7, 20.1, 18.6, 19.7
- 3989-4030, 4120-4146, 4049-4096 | 3.0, 19.5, 20.1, 19.8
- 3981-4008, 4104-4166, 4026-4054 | -1.3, 18.1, 19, 18.4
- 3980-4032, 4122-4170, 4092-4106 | 2.2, 19.2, 18.9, 19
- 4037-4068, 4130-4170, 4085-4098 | -0.1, 18.1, 18.9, 18.4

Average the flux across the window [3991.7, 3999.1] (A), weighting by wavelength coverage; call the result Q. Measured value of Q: 17.7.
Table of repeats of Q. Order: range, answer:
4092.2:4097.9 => 17.9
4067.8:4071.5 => 20.5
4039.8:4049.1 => 18.8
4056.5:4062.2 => 17.4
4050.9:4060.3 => 17.6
